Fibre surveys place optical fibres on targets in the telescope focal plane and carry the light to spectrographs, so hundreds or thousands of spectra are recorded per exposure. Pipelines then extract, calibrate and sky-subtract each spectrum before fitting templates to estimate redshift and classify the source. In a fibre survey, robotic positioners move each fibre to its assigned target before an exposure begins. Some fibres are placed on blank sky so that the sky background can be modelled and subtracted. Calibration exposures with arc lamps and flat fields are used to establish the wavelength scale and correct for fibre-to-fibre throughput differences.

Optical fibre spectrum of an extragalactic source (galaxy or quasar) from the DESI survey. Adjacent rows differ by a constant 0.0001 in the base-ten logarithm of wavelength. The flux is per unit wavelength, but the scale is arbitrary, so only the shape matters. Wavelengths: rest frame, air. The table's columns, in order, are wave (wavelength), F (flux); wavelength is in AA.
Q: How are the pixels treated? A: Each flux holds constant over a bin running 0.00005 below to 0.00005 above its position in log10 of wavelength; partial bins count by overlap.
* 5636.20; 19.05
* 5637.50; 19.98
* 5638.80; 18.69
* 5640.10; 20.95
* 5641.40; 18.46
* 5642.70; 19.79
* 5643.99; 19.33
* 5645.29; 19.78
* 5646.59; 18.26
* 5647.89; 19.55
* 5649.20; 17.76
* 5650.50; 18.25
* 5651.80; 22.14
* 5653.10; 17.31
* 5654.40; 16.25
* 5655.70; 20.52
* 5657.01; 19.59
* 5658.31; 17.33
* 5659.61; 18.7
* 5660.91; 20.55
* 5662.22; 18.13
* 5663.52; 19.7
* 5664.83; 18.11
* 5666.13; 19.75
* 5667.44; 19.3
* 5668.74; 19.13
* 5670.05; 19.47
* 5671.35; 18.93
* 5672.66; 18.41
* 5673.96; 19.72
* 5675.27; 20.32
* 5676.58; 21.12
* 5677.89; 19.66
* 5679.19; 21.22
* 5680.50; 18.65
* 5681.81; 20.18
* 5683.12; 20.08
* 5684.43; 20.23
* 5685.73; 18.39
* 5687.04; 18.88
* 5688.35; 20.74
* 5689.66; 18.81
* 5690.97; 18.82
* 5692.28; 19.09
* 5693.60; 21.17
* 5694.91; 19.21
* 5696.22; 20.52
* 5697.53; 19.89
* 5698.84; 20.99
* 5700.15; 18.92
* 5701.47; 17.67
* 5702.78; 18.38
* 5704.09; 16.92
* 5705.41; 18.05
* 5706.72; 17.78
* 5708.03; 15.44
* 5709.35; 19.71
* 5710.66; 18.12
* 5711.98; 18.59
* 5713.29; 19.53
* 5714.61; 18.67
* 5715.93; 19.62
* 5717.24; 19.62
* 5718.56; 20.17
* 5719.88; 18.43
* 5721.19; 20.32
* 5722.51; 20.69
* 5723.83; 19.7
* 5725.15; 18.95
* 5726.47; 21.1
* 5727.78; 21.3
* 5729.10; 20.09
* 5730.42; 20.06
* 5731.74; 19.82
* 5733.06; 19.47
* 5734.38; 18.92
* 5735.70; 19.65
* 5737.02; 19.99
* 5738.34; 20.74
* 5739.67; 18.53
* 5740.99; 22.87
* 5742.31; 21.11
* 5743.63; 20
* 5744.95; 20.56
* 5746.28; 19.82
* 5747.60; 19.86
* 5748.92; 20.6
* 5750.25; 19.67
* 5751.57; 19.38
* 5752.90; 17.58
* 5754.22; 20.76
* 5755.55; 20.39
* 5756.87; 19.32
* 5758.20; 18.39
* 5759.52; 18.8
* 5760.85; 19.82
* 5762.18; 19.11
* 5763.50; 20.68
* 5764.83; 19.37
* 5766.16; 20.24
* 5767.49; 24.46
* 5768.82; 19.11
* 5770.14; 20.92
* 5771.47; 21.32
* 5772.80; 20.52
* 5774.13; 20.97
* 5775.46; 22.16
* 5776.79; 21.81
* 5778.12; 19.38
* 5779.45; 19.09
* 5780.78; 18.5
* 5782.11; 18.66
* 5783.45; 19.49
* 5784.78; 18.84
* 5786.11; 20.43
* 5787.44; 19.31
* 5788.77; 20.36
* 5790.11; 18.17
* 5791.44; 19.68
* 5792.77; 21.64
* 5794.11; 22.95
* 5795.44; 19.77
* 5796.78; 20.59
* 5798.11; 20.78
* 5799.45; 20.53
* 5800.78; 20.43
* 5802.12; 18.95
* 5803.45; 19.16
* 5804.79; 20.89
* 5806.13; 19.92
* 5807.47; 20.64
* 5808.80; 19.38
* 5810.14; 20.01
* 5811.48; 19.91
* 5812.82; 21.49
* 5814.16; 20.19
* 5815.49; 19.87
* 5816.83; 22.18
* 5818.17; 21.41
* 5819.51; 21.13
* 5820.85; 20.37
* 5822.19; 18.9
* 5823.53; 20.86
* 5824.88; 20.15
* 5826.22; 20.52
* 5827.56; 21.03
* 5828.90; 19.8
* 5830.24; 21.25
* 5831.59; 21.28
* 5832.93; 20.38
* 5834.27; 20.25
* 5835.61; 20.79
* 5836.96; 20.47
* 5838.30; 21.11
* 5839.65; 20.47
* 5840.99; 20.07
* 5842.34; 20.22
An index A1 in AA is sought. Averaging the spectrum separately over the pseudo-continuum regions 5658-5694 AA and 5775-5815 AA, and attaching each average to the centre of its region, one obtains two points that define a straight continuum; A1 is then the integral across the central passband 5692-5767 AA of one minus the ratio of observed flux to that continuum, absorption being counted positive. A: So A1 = 0.7 AA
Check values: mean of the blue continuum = 19.5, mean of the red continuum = 20.1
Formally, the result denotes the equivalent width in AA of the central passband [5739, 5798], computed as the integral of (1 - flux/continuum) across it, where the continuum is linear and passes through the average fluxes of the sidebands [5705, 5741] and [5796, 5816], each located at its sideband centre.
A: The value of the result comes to -0.80 AA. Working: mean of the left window 19.4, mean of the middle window 20.1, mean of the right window 20.2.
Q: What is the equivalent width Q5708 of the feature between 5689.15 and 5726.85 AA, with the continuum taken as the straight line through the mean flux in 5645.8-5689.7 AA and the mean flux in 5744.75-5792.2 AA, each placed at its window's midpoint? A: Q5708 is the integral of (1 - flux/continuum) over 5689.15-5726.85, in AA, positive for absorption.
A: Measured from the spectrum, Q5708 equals 0.8 AA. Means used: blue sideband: 19.3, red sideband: 19.9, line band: 19.1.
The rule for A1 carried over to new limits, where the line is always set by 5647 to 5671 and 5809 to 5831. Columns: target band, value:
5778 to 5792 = 0.65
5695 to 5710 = 0.61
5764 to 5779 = -0.63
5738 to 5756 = -0.27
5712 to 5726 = 0.00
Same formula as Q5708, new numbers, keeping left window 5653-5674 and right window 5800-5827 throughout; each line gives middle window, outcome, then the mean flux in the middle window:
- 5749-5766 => 0.2 AA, 19.5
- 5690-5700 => -0.3 AA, 19.9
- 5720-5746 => -0.8 AA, 20.2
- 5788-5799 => -0.2 AA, 20.5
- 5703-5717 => 0.8 AA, 18.3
